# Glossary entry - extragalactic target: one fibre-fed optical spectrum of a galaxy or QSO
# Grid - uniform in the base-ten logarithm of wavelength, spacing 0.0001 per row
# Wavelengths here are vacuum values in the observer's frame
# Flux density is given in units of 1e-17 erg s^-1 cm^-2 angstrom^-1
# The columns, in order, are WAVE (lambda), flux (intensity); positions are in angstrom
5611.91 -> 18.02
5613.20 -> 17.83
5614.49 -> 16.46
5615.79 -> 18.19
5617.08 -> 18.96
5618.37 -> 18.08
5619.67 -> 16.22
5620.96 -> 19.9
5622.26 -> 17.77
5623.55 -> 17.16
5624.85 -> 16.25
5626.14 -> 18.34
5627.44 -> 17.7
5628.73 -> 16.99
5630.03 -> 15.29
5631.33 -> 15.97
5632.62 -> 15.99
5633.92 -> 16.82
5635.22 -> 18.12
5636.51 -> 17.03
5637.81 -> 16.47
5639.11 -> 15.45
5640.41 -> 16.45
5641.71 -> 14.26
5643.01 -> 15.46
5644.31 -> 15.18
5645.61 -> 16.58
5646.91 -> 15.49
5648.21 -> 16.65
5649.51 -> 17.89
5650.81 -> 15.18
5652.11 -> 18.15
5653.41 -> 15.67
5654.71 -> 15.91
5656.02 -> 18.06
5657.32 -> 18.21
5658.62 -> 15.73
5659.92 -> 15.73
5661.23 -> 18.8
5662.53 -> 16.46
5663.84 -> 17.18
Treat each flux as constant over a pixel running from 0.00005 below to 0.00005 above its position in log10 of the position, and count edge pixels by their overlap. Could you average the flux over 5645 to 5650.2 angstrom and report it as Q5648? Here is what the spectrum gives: 16.6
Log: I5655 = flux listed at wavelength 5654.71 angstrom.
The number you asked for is 15.91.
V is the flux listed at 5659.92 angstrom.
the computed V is 15.73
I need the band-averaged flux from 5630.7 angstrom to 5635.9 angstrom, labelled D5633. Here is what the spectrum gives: 16.8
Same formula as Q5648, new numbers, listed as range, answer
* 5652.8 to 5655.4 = 15.8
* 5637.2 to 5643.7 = 15.6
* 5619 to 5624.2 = 17.7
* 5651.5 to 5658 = 17.2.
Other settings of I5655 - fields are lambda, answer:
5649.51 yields 17.89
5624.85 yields 16.25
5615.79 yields 18.19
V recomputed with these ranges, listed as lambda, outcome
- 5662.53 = 16.46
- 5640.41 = 16.45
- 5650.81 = 15.18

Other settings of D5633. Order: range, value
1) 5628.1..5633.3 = 16.1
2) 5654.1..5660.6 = 16.7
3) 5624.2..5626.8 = 17.3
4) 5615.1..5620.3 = 17.8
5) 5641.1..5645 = 15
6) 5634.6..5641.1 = 16.7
